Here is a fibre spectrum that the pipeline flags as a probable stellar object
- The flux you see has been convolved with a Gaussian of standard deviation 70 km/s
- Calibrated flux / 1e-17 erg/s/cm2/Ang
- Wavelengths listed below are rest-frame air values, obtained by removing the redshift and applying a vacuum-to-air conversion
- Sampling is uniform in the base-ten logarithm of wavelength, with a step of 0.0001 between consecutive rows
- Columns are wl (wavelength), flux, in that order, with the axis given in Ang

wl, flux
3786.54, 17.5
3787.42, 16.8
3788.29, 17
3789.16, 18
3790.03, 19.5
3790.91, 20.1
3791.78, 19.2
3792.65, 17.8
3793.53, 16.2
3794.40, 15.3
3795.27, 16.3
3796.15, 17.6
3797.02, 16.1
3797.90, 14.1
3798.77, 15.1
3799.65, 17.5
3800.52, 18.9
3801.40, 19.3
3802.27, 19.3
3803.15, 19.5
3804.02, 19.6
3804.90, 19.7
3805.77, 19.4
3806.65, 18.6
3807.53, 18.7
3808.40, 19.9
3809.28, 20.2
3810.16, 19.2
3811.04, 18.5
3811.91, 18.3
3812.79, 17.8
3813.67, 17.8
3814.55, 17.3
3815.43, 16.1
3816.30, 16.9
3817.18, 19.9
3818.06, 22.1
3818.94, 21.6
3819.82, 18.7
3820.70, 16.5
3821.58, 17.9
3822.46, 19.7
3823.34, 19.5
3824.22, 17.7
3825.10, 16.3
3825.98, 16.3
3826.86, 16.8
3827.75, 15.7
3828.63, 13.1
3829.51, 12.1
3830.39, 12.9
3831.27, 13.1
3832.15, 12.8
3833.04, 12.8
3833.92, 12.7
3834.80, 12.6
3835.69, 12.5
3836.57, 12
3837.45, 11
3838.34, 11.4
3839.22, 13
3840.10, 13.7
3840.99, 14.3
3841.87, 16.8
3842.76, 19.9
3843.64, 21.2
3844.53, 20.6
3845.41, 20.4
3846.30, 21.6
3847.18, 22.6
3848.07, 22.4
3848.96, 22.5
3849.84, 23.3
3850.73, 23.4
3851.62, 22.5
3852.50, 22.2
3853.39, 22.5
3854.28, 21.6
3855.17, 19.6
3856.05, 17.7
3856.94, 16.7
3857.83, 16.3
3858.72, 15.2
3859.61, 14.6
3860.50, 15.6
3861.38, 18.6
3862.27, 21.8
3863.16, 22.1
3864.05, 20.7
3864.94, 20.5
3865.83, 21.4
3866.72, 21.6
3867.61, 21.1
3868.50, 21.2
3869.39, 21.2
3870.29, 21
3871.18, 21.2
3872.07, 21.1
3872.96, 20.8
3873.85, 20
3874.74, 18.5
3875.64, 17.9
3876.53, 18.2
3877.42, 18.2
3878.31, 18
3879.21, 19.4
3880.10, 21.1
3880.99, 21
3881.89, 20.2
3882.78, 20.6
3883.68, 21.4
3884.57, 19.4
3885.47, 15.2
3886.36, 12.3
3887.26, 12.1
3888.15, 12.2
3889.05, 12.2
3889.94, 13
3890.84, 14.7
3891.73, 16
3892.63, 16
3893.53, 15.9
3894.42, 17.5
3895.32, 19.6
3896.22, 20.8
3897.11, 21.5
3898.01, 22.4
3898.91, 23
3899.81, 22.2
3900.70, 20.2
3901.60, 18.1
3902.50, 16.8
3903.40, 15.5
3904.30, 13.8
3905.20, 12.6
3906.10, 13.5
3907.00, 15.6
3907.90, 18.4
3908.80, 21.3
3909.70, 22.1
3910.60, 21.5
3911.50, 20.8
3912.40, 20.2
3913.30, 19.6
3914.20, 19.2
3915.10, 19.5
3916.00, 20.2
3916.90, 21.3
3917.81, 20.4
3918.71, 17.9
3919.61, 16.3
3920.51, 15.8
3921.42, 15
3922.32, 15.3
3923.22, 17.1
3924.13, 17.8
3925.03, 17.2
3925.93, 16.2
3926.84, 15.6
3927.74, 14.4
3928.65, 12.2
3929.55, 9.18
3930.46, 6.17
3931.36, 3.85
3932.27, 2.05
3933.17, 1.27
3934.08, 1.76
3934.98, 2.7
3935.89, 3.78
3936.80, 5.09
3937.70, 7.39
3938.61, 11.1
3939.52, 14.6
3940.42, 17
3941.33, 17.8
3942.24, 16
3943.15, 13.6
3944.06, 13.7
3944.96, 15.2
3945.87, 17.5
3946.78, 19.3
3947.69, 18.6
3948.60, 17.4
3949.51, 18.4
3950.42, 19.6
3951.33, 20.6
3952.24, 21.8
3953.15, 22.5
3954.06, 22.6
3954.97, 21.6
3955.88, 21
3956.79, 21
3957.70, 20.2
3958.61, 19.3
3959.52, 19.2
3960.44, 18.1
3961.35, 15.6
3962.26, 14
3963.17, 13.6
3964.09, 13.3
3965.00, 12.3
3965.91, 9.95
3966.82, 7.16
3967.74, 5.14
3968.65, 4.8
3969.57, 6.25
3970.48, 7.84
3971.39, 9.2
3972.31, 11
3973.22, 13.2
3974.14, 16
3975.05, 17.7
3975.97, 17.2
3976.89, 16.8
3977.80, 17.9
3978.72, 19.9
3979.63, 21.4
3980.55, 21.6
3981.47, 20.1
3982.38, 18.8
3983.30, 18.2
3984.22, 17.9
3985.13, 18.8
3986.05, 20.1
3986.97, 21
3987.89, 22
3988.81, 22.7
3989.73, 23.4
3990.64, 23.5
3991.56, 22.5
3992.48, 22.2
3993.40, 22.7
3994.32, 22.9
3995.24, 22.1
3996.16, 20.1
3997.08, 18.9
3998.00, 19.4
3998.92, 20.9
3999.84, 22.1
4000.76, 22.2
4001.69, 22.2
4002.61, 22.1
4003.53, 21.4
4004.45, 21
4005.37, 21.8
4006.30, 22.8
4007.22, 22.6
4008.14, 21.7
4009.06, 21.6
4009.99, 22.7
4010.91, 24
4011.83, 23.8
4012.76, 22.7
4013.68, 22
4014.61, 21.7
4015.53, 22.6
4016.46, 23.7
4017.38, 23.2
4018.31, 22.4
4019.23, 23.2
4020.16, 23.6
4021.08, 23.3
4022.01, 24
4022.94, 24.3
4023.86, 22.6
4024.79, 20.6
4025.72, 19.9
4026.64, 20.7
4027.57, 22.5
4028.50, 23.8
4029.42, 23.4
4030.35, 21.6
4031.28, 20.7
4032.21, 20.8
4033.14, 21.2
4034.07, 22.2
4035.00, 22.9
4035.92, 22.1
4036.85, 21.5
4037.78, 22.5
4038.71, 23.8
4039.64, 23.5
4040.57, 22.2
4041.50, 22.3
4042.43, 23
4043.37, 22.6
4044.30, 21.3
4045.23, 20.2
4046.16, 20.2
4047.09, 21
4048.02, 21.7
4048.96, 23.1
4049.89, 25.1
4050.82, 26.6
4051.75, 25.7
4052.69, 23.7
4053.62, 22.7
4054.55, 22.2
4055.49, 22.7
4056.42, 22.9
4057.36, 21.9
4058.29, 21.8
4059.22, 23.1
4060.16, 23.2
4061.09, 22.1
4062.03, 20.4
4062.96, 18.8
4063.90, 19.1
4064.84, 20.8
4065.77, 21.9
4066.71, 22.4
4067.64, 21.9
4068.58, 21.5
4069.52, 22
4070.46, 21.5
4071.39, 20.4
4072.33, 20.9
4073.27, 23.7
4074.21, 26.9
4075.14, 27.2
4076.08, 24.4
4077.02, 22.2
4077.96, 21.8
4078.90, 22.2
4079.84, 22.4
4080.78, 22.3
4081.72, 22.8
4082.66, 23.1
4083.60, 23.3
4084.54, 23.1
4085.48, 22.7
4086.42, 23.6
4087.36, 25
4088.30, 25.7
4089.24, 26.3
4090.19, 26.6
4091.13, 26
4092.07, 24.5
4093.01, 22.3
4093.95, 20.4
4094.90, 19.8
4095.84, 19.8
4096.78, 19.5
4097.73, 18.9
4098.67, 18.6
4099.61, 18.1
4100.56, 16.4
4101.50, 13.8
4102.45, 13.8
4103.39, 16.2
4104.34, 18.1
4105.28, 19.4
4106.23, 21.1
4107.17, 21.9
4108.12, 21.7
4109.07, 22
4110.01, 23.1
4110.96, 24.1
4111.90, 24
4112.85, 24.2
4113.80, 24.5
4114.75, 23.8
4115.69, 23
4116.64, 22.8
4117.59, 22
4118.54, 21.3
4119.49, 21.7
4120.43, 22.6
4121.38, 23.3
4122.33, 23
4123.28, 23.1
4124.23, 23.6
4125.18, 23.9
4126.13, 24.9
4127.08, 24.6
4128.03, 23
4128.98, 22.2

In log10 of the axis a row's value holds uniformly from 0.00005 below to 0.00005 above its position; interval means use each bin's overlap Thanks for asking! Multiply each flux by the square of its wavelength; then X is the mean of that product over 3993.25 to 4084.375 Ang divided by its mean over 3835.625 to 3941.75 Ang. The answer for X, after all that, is 1.42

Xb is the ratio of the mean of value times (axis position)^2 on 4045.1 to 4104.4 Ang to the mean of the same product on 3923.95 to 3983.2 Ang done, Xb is 1.6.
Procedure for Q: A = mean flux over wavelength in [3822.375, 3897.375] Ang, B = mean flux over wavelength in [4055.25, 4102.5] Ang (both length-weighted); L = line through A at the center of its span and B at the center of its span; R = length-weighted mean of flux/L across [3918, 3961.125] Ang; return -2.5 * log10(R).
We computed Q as 0.30 mag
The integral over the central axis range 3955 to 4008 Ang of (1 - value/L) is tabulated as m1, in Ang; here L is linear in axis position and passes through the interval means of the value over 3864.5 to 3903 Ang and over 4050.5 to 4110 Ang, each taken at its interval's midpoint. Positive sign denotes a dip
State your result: 5.9 Ang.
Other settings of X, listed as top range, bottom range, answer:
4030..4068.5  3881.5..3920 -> 1.33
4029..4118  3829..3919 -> 1.34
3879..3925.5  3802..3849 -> 1.08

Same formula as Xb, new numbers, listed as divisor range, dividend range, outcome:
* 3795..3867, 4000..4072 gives 1.38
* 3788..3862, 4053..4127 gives 1.43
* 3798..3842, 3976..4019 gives 1.41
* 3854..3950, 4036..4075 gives 1.45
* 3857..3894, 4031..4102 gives 1.34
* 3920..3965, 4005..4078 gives 1.62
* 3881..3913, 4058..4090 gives 1.40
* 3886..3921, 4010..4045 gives 1.35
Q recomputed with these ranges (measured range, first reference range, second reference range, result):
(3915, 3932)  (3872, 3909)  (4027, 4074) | 0.228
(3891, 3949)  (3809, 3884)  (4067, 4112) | 0.242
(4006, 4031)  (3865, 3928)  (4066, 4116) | -0.101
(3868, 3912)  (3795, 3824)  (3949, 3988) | -0.050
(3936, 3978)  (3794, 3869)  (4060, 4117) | 0.298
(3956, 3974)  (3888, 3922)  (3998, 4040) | 0.488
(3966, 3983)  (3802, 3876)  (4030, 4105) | 0.417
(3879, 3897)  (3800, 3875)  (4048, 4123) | 0.120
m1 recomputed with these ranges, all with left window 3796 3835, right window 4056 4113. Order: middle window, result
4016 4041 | -1.93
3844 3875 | -4.15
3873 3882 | -0.48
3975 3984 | 0.46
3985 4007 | -1.49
